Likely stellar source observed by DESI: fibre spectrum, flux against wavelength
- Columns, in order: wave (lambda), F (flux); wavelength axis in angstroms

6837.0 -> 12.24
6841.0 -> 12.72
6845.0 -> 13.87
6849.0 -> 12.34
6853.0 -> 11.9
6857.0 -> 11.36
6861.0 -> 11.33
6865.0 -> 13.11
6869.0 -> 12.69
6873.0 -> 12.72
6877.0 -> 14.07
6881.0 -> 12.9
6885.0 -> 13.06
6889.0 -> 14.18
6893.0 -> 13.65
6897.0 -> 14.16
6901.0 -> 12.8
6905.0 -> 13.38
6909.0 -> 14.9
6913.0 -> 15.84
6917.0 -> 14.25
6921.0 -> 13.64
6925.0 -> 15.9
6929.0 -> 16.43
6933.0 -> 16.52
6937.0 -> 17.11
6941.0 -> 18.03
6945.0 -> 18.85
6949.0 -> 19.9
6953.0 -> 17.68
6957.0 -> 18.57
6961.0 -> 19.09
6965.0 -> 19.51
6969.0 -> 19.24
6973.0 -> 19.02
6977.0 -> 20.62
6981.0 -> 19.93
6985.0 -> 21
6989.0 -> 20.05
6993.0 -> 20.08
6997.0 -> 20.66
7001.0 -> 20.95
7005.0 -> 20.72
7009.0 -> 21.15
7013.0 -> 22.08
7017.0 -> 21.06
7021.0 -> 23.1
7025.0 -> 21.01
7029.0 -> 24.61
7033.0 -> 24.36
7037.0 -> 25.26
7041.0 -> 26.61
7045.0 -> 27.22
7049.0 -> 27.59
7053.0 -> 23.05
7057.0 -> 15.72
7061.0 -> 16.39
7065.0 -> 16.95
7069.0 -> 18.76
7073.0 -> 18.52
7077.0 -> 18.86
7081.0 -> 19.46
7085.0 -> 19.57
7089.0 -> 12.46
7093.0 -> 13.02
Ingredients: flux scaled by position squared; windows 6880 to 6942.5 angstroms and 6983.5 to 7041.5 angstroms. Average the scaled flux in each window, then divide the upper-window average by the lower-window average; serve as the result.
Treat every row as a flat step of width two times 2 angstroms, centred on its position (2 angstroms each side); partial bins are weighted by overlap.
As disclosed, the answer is 1.54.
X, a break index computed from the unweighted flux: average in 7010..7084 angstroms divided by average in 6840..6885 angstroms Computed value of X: 1.7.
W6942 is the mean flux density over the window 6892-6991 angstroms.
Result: 17.2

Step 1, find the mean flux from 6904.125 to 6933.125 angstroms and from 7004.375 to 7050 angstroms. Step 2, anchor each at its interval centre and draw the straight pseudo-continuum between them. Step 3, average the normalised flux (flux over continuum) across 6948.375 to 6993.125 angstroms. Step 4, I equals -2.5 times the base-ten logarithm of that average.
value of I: -0.017 mag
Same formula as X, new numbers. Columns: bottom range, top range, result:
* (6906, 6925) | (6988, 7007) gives 1.39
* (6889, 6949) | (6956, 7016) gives 1.30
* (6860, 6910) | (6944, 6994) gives 1.47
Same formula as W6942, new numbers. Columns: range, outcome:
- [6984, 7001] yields 20.5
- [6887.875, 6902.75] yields 13.7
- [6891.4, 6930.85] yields 14.5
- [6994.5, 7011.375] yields 20.9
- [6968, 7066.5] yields 21.6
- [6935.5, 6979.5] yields 18.9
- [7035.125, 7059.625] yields 24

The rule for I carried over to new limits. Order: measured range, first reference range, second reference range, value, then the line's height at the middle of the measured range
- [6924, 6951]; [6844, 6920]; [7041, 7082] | -0.13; 15.5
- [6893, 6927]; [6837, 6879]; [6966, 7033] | 0.10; 15.7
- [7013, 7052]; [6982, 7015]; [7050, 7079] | -0.23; 19.7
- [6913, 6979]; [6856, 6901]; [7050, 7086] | -0.17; 15.1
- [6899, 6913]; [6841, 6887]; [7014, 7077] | 0.06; 14.8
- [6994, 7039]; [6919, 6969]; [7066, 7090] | -0.23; 17.9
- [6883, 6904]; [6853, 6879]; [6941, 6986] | 0.07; 14.4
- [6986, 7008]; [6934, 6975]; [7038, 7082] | -0.05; 19.6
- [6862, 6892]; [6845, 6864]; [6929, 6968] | 0.03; 13.5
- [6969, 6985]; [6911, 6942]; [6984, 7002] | -0.03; 19.4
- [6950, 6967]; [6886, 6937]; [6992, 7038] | -0.04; 18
